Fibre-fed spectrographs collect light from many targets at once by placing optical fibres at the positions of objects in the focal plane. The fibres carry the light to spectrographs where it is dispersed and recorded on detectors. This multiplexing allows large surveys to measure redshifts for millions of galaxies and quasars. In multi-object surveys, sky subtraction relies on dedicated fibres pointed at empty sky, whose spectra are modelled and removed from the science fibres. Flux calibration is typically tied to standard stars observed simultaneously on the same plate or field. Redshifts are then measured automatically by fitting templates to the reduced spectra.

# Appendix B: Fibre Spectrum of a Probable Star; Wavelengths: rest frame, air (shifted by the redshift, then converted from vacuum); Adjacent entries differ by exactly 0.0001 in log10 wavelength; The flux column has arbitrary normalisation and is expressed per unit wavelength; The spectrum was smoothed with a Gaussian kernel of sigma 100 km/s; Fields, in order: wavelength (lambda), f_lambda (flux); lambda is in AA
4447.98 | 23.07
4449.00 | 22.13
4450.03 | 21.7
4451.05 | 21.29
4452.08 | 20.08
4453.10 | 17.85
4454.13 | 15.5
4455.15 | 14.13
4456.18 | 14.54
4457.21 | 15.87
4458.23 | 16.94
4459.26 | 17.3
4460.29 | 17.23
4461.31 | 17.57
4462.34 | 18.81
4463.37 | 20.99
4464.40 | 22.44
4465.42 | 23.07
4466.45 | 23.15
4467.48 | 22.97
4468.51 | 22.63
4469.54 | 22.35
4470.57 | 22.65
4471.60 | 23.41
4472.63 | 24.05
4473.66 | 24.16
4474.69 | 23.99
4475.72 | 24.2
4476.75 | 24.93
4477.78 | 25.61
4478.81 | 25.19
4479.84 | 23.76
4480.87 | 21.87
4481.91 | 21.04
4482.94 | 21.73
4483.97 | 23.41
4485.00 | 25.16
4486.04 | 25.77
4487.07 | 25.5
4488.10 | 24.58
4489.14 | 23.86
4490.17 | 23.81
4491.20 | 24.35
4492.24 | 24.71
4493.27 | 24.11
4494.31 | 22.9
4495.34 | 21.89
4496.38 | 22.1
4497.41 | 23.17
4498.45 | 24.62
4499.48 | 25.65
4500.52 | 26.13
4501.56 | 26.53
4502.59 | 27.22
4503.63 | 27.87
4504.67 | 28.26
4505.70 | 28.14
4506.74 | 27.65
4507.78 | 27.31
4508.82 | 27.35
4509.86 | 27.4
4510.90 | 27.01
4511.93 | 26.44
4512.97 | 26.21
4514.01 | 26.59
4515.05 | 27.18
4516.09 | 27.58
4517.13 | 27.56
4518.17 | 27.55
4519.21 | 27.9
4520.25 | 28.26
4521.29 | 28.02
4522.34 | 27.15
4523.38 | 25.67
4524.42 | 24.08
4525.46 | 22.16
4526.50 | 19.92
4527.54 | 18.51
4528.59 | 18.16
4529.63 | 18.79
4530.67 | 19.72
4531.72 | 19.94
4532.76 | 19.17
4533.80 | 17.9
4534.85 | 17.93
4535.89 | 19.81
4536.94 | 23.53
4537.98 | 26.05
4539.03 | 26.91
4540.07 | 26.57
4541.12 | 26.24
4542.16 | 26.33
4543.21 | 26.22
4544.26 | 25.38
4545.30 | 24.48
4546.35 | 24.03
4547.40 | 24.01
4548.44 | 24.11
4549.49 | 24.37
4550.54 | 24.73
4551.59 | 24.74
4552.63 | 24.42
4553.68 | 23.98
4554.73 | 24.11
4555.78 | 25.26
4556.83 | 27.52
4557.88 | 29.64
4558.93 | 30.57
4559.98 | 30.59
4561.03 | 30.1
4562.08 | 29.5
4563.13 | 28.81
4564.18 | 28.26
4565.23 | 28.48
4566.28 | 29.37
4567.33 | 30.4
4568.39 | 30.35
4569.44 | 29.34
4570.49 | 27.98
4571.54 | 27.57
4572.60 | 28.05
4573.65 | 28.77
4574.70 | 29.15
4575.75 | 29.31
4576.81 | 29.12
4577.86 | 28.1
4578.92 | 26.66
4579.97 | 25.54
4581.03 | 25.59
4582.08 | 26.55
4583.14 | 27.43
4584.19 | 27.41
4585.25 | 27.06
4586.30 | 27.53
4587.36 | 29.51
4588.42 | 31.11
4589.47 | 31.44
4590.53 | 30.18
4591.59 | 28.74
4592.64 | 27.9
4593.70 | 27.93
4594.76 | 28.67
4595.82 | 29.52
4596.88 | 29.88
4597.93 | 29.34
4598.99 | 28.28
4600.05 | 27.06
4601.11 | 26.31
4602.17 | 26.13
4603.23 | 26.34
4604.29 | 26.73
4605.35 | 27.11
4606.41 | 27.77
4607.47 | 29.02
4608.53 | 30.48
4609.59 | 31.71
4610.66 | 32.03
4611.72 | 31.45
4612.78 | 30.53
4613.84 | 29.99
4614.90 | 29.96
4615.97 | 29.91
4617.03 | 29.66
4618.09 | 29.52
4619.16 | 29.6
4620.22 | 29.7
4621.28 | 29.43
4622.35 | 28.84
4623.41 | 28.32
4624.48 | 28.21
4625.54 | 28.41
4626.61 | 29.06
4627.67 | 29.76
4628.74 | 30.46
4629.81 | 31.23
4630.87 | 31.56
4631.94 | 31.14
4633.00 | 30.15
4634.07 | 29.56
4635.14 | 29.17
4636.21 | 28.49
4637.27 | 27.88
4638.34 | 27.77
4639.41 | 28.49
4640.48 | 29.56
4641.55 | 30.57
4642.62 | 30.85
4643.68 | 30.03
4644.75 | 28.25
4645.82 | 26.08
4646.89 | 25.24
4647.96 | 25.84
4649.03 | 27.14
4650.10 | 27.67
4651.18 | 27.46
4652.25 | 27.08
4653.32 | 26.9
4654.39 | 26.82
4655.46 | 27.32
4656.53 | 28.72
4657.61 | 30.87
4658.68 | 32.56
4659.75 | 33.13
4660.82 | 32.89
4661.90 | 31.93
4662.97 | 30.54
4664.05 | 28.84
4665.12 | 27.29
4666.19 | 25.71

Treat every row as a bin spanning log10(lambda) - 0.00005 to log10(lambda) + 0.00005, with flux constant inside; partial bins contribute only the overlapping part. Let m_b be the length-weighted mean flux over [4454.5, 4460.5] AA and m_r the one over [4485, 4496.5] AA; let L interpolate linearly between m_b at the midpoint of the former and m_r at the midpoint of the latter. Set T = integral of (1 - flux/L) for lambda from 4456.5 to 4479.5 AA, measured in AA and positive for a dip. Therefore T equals -3.9 AA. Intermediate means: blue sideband 15.9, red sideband 24.1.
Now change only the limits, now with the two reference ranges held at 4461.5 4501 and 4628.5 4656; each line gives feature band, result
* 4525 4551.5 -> 2.8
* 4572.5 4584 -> -0.5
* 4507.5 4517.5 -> -1.1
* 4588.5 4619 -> -2.0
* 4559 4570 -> -1.5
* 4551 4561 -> -0.4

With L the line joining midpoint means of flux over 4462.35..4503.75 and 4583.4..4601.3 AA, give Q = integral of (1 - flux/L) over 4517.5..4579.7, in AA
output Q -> 2.7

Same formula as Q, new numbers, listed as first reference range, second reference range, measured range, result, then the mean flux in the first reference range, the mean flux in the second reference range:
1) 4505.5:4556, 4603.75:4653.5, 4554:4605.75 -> -2.9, 24.5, 29.1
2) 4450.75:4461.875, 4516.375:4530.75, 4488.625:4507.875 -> -3.4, 17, 24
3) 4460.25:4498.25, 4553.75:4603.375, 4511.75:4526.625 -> -0.6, 23.1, 28.3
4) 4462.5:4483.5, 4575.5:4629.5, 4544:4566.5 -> 0.1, 23.1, 28.8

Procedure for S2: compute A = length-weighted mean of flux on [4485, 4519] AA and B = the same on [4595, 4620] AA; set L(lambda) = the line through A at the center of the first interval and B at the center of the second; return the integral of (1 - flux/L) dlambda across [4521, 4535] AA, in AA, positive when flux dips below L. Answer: 2.86 AA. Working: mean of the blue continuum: 25.9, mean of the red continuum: 29.1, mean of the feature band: 21.2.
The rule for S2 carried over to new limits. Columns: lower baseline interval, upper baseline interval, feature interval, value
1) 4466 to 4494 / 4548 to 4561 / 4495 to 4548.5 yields 1.0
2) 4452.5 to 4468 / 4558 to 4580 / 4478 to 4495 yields -2.3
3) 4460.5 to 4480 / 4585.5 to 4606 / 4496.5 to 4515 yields -1.6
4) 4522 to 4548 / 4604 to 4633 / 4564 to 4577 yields -1.6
